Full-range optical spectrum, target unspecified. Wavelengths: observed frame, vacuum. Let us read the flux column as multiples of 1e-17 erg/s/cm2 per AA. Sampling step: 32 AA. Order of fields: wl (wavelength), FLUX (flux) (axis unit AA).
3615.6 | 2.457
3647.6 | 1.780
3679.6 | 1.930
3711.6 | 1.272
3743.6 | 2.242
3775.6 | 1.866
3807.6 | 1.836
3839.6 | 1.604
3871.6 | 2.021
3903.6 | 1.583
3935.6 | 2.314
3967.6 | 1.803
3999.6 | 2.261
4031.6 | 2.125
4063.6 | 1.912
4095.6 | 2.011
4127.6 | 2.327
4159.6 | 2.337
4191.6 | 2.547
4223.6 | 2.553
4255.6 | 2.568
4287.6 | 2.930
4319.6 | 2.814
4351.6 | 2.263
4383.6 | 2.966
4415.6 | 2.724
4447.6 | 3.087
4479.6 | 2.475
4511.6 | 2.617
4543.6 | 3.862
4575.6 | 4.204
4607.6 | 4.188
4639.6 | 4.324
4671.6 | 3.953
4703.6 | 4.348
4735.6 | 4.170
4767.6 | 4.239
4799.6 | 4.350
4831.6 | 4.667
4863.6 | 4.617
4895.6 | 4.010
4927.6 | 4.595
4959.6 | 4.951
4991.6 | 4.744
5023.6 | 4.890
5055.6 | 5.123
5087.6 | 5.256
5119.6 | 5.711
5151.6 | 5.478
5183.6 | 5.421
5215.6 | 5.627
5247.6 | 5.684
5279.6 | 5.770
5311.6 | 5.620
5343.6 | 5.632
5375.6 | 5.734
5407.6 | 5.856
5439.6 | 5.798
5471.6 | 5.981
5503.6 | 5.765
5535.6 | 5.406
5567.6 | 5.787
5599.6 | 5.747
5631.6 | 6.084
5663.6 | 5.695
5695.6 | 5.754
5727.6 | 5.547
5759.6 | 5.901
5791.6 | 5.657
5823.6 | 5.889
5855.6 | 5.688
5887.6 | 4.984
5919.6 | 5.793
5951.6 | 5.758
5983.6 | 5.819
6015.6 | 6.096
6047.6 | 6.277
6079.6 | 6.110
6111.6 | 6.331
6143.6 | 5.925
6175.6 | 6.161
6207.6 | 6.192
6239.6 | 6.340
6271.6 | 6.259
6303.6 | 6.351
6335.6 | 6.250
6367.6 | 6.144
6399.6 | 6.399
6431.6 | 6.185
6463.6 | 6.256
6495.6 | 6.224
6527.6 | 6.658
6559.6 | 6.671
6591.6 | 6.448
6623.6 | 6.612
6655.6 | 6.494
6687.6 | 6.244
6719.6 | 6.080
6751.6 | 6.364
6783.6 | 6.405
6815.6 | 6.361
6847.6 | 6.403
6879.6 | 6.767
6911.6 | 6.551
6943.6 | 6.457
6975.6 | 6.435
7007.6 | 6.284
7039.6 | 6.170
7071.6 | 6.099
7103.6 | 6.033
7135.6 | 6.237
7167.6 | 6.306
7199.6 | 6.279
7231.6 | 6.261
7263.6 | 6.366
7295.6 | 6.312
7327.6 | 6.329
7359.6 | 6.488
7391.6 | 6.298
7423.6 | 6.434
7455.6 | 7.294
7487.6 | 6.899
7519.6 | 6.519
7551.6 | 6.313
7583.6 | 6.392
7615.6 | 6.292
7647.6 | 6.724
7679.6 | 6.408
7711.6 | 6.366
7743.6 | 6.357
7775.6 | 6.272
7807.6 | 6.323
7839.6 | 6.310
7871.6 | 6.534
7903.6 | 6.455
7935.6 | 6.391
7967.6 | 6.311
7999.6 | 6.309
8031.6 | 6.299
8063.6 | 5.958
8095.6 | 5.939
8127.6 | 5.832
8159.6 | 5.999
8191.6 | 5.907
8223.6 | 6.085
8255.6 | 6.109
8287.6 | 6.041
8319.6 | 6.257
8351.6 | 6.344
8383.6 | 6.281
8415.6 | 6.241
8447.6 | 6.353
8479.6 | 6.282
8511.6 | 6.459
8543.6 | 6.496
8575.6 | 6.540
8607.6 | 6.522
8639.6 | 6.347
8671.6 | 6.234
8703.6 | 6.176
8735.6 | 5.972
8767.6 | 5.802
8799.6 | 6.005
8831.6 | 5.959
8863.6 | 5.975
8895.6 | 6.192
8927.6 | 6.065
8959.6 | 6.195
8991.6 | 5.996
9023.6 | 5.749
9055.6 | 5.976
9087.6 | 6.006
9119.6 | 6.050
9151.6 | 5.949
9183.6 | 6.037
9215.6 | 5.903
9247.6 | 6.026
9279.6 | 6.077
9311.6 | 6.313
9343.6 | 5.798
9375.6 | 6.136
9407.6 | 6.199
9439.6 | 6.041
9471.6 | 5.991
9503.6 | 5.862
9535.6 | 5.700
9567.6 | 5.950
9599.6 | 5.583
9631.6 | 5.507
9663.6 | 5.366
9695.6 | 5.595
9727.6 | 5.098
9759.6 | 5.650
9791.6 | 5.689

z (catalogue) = 0.138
